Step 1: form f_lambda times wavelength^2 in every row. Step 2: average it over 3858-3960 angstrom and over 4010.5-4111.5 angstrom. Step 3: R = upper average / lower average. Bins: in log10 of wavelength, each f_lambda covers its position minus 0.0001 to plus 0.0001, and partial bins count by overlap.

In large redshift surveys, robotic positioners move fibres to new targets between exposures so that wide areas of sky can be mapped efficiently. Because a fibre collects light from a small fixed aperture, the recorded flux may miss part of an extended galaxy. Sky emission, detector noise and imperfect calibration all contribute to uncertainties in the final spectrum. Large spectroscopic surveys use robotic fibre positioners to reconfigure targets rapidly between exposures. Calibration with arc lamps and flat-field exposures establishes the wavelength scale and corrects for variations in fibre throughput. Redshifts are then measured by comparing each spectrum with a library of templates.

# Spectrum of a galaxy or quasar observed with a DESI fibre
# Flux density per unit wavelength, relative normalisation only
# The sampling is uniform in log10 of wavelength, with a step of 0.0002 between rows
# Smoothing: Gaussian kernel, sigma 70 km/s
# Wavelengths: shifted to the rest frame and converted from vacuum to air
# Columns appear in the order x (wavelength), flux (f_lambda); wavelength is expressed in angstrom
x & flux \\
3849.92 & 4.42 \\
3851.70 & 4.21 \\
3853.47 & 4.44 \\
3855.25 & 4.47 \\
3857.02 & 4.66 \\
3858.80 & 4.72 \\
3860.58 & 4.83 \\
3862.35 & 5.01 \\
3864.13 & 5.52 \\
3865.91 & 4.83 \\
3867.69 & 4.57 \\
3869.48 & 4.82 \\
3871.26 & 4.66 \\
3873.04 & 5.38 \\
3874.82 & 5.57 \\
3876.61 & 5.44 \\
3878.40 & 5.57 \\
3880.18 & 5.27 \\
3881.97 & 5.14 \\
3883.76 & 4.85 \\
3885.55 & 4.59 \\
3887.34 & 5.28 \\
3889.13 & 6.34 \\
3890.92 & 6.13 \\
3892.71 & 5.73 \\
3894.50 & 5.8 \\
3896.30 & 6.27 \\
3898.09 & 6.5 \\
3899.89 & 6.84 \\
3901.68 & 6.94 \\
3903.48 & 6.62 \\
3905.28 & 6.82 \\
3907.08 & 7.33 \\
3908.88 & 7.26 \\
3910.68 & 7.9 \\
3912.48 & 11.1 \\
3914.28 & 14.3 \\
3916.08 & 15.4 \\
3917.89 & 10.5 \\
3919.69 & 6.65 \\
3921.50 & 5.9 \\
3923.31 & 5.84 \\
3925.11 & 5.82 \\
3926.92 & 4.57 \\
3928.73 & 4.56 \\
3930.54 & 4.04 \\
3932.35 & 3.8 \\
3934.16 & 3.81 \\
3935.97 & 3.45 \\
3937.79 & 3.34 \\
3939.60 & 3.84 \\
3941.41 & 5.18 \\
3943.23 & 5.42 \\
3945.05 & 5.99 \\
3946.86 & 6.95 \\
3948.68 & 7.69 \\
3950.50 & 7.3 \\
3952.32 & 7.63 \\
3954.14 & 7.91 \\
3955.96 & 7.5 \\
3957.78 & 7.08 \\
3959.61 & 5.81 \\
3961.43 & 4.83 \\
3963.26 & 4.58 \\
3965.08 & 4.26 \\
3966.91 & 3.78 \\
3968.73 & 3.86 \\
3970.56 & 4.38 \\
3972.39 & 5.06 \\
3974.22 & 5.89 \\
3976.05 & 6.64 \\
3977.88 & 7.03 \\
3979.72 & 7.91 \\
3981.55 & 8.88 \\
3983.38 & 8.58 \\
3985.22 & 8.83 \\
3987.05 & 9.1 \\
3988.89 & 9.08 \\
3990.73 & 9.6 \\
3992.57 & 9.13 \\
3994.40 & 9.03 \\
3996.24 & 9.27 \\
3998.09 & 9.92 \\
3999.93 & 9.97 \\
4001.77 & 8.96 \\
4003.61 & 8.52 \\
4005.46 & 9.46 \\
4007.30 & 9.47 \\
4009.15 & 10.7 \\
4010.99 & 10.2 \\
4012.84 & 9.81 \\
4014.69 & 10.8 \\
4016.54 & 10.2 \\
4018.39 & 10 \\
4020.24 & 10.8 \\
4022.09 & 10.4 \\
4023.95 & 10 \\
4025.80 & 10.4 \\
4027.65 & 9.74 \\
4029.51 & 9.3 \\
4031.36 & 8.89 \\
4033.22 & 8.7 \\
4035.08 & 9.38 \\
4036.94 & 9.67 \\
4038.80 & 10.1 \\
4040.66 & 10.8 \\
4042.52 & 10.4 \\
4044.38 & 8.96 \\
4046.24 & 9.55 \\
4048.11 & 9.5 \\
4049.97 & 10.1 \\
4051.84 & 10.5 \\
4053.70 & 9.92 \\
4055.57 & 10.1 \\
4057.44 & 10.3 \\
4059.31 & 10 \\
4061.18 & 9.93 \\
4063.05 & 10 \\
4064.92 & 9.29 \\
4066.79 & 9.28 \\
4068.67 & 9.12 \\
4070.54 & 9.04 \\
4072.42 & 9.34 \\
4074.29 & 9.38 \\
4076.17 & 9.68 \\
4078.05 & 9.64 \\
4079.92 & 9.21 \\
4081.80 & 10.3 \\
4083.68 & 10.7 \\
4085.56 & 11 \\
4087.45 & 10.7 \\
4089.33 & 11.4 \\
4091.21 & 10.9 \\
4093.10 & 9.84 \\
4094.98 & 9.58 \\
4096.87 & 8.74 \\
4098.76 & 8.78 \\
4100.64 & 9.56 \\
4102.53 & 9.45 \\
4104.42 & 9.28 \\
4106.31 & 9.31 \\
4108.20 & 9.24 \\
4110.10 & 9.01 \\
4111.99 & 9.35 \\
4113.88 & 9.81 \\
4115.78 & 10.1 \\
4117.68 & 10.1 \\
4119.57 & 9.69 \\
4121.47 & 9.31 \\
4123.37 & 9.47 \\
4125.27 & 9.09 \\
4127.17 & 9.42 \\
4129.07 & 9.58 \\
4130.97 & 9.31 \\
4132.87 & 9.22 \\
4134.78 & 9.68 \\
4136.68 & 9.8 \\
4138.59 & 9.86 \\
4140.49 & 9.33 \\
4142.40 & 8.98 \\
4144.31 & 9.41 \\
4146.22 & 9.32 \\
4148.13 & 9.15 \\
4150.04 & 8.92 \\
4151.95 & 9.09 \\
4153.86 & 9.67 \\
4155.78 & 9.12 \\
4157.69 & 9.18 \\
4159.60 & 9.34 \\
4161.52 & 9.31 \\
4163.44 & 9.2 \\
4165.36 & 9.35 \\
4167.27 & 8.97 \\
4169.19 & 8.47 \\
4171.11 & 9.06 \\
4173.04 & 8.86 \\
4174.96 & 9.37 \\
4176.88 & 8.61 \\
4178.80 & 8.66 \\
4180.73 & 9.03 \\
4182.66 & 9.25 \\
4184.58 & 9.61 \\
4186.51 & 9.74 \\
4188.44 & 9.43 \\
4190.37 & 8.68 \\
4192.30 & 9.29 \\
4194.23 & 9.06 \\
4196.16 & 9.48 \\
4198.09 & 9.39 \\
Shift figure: 1.7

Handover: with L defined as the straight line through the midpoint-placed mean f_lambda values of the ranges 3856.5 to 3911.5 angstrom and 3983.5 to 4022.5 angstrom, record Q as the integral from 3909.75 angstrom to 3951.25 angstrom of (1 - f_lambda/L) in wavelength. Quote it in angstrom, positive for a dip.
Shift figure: 2.7 angstrom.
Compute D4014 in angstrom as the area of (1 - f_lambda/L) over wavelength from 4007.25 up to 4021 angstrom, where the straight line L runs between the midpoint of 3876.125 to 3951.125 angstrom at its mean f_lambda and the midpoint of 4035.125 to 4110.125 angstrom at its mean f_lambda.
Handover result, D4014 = -2.8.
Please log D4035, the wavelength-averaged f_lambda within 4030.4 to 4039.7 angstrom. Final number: 9.34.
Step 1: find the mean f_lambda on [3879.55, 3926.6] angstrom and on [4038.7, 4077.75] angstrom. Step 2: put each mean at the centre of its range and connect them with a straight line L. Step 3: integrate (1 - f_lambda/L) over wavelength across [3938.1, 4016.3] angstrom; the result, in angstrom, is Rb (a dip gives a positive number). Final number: 8.85 angstrom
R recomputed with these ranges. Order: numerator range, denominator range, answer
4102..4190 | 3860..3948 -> 1.72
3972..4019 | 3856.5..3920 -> 1.44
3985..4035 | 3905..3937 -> 1.41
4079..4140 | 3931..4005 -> 1.54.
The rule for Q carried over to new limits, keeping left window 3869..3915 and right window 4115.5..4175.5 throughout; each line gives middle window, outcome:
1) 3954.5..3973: 5.3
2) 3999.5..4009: -2.0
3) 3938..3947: 2.4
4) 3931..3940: 4.3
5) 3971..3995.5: -1.6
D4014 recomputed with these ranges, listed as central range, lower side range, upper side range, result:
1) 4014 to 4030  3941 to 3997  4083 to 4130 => -4.4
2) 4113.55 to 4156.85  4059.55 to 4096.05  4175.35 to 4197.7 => 0.4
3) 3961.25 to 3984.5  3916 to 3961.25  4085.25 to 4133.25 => 3.2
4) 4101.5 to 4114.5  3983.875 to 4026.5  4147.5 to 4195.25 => 0.0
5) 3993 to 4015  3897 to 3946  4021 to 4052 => -1.8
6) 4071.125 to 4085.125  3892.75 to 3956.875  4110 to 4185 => -2.1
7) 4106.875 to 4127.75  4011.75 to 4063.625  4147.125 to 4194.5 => -0.1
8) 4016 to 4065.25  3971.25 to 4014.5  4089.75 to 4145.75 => -4.6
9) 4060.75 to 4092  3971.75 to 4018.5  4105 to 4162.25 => -2.4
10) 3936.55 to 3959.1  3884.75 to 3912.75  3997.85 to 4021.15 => 5.1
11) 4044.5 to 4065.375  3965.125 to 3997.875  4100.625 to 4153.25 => -3.7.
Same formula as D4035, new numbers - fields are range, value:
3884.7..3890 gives 5.41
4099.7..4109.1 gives 9.37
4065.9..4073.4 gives 9.19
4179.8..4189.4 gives 9.41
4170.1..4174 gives 8.94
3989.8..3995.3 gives 9.26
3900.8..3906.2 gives 6.79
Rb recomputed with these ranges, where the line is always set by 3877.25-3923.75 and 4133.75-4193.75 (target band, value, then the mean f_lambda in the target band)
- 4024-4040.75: -2.9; 9.63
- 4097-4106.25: -0.5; 9.23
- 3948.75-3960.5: 0.6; 7.24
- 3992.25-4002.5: -1.9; 9.41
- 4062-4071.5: -1.0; 9.35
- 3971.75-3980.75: 1.4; 6.58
